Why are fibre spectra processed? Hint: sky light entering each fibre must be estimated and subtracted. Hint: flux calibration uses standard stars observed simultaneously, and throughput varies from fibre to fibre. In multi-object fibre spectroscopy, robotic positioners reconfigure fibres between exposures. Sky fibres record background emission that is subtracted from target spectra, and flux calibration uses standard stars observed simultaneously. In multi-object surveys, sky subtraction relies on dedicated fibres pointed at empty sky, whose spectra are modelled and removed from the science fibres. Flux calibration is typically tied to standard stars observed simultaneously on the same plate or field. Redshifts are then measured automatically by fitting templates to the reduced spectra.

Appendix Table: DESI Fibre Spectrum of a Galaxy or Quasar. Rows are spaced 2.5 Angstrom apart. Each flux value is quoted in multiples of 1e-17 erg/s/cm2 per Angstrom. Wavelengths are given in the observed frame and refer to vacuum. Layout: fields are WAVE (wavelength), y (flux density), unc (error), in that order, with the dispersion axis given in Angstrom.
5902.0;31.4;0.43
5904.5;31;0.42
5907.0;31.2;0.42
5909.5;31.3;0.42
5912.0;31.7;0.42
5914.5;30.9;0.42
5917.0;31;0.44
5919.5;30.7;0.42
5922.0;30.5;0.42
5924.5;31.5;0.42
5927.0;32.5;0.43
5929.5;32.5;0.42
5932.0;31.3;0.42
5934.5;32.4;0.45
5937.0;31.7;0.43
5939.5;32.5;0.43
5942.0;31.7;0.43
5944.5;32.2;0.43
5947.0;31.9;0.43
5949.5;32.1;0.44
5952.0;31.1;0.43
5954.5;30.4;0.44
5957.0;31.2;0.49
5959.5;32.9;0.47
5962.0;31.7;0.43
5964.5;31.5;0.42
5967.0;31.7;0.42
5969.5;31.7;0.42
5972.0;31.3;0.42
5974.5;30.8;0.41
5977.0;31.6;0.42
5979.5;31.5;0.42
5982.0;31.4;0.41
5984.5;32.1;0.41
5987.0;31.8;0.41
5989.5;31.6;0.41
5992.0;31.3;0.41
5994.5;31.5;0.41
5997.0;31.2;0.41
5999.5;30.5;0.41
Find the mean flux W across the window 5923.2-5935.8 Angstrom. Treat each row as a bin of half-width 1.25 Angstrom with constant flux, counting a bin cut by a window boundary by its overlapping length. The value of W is 32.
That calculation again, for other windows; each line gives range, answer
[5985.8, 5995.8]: 31.5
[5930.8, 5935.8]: 31.9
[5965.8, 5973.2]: 31.6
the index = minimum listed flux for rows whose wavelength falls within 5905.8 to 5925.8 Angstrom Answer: 30.5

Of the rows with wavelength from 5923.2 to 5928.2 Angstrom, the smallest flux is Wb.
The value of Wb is 31.5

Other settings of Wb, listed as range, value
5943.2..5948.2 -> 31.9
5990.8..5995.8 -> 31.3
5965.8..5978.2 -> 30.8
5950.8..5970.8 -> 30.4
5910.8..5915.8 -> 30.9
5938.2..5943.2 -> 31.7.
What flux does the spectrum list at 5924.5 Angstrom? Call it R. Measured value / 31.5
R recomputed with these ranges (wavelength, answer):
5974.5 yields 30.8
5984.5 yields 32.1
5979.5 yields 31.5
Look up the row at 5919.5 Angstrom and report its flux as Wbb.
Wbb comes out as 30.7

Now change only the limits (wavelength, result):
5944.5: 32.2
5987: 31.8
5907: 31.2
